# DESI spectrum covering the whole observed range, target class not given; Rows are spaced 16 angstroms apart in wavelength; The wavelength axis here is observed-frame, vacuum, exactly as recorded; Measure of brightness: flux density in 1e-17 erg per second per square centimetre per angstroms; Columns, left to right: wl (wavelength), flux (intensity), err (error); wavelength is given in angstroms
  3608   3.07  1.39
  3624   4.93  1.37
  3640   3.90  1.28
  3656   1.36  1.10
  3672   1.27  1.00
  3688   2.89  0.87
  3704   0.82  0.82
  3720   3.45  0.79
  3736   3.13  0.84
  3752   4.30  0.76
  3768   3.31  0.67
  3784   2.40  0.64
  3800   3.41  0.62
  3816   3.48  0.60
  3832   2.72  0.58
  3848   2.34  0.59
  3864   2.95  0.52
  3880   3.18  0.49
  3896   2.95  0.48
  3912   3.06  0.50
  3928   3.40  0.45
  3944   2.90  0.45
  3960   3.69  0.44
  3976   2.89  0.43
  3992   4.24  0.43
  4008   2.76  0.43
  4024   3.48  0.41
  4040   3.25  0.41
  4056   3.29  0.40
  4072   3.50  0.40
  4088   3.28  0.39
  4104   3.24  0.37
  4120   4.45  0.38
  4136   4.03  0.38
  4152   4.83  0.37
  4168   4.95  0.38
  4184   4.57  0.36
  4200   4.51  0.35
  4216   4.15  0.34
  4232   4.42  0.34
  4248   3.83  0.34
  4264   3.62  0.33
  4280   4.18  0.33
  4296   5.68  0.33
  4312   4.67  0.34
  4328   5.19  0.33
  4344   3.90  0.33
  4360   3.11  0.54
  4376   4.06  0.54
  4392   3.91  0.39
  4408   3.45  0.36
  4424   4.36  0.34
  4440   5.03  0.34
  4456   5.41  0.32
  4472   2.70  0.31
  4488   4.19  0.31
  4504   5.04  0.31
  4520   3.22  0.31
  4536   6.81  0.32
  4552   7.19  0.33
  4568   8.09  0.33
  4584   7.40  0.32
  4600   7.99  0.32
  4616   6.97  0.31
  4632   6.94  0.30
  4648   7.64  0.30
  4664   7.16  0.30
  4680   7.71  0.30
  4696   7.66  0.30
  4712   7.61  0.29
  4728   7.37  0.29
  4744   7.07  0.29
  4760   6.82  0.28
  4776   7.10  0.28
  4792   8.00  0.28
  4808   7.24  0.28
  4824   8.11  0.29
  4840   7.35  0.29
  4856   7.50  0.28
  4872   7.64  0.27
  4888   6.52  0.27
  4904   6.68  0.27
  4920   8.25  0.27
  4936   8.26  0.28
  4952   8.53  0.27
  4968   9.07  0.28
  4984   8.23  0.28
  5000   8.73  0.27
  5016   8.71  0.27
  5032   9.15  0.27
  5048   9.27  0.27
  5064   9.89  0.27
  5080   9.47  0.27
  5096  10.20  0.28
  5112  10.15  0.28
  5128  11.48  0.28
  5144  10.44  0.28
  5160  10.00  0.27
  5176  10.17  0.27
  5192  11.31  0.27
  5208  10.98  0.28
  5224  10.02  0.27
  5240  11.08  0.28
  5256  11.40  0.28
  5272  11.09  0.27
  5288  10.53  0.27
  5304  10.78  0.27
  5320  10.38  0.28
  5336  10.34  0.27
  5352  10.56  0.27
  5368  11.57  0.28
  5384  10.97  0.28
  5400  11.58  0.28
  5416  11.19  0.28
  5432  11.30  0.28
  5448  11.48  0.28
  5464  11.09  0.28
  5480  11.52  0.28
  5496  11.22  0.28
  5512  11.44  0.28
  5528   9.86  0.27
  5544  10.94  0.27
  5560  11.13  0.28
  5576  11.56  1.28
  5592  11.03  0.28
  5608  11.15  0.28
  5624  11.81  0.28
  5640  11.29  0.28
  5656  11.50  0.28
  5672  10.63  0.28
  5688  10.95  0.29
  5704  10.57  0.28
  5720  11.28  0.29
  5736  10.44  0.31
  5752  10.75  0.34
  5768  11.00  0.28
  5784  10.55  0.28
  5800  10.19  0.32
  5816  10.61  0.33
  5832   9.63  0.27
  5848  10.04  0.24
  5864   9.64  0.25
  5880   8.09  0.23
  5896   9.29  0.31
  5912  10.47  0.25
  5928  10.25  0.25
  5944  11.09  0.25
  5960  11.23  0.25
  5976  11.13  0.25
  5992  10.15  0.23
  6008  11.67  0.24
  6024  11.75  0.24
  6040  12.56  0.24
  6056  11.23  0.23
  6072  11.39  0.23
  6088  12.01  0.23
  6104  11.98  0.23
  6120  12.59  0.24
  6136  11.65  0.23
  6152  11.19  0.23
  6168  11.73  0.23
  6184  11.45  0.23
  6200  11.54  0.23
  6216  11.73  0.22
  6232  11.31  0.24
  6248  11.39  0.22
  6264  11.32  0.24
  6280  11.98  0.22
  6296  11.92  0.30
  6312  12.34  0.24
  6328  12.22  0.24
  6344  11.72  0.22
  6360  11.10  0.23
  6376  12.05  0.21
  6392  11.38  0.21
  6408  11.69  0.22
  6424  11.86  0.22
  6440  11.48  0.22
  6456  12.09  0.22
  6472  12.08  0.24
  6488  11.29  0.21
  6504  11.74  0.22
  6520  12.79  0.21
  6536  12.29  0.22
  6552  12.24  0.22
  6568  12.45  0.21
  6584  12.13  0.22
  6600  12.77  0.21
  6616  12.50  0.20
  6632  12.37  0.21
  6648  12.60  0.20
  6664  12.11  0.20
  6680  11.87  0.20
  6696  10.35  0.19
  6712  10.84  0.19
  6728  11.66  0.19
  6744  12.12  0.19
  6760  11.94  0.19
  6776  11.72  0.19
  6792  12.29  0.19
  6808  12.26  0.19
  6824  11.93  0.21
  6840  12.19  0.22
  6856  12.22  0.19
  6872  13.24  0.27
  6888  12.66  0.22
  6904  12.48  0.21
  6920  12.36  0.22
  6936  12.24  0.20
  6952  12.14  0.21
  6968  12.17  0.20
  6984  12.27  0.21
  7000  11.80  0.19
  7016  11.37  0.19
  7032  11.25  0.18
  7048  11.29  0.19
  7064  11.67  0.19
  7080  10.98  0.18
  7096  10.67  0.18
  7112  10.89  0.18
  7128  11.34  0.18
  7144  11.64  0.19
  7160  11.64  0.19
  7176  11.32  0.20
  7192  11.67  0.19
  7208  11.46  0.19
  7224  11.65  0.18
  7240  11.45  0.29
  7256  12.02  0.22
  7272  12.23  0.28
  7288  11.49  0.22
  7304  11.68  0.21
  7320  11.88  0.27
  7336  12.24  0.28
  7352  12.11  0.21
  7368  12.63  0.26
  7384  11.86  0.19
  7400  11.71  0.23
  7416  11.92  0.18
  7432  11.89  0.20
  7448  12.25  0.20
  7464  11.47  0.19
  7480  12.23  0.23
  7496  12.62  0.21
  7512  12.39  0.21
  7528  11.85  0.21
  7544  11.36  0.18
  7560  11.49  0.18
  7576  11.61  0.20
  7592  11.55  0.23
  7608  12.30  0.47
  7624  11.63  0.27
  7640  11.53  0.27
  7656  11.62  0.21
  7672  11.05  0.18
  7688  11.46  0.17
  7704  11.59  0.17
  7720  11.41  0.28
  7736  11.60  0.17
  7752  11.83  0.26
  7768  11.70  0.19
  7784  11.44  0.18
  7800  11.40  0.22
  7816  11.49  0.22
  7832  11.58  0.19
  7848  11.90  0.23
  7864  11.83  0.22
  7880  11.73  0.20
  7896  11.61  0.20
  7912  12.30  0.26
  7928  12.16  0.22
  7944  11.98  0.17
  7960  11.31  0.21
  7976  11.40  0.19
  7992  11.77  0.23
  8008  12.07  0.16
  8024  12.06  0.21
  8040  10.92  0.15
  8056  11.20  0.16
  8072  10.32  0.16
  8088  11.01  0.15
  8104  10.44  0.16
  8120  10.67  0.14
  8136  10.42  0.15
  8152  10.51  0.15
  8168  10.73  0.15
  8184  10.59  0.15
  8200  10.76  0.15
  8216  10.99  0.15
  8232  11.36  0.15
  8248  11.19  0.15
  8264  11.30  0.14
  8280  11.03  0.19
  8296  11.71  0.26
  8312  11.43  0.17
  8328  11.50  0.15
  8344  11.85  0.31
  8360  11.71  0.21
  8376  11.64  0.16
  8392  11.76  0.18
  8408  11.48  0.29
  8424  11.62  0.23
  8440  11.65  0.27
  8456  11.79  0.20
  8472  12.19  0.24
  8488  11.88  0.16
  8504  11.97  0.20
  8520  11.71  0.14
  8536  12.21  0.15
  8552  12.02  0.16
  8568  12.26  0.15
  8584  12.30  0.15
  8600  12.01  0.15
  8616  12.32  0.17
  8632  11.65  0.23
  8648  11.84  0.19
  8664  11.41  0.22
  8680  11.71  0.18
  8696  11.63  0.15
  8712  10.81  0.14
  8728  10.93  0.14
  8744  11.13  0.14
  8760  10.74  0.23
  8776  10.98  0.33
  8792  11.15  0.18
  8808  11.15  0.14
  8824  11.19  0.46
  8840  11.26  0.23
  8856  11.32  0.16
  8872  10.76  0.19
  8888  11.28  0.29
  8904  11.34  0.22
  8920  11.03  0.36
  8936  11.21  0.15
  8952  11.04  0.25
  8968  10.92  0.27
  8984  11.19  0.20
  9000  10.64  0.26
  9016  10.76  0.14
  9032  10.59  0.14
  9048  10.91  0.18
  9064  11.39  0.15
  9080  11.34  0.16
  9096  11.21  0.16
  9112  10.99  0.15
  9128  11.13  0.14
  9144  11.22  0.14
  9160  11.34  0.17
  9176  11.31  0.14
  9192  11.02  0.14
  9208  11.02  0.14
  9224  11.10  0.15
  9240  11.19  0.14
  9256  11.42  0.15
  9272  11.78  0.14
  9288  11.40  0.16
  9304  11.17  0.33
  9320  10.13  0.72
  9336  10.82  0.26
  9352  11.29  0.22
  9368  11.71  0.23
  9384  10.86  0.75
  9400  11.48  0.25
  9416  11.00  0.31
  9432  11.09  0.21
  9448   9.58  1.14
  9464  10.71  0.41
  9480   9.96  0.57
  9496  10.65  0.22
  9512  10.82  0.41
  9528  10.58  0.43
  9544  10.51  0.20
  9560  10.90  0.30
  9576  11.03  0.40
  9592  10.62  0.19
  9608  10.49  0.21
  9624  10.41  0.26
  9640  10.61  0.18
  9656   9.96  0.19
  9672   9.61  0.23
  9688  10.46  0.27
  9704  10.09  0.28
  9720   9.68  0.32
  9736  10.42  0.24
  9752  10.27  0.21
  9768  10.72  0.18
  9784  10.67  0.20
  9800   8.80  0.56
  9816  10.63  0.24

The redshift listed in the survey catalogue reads 0.137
